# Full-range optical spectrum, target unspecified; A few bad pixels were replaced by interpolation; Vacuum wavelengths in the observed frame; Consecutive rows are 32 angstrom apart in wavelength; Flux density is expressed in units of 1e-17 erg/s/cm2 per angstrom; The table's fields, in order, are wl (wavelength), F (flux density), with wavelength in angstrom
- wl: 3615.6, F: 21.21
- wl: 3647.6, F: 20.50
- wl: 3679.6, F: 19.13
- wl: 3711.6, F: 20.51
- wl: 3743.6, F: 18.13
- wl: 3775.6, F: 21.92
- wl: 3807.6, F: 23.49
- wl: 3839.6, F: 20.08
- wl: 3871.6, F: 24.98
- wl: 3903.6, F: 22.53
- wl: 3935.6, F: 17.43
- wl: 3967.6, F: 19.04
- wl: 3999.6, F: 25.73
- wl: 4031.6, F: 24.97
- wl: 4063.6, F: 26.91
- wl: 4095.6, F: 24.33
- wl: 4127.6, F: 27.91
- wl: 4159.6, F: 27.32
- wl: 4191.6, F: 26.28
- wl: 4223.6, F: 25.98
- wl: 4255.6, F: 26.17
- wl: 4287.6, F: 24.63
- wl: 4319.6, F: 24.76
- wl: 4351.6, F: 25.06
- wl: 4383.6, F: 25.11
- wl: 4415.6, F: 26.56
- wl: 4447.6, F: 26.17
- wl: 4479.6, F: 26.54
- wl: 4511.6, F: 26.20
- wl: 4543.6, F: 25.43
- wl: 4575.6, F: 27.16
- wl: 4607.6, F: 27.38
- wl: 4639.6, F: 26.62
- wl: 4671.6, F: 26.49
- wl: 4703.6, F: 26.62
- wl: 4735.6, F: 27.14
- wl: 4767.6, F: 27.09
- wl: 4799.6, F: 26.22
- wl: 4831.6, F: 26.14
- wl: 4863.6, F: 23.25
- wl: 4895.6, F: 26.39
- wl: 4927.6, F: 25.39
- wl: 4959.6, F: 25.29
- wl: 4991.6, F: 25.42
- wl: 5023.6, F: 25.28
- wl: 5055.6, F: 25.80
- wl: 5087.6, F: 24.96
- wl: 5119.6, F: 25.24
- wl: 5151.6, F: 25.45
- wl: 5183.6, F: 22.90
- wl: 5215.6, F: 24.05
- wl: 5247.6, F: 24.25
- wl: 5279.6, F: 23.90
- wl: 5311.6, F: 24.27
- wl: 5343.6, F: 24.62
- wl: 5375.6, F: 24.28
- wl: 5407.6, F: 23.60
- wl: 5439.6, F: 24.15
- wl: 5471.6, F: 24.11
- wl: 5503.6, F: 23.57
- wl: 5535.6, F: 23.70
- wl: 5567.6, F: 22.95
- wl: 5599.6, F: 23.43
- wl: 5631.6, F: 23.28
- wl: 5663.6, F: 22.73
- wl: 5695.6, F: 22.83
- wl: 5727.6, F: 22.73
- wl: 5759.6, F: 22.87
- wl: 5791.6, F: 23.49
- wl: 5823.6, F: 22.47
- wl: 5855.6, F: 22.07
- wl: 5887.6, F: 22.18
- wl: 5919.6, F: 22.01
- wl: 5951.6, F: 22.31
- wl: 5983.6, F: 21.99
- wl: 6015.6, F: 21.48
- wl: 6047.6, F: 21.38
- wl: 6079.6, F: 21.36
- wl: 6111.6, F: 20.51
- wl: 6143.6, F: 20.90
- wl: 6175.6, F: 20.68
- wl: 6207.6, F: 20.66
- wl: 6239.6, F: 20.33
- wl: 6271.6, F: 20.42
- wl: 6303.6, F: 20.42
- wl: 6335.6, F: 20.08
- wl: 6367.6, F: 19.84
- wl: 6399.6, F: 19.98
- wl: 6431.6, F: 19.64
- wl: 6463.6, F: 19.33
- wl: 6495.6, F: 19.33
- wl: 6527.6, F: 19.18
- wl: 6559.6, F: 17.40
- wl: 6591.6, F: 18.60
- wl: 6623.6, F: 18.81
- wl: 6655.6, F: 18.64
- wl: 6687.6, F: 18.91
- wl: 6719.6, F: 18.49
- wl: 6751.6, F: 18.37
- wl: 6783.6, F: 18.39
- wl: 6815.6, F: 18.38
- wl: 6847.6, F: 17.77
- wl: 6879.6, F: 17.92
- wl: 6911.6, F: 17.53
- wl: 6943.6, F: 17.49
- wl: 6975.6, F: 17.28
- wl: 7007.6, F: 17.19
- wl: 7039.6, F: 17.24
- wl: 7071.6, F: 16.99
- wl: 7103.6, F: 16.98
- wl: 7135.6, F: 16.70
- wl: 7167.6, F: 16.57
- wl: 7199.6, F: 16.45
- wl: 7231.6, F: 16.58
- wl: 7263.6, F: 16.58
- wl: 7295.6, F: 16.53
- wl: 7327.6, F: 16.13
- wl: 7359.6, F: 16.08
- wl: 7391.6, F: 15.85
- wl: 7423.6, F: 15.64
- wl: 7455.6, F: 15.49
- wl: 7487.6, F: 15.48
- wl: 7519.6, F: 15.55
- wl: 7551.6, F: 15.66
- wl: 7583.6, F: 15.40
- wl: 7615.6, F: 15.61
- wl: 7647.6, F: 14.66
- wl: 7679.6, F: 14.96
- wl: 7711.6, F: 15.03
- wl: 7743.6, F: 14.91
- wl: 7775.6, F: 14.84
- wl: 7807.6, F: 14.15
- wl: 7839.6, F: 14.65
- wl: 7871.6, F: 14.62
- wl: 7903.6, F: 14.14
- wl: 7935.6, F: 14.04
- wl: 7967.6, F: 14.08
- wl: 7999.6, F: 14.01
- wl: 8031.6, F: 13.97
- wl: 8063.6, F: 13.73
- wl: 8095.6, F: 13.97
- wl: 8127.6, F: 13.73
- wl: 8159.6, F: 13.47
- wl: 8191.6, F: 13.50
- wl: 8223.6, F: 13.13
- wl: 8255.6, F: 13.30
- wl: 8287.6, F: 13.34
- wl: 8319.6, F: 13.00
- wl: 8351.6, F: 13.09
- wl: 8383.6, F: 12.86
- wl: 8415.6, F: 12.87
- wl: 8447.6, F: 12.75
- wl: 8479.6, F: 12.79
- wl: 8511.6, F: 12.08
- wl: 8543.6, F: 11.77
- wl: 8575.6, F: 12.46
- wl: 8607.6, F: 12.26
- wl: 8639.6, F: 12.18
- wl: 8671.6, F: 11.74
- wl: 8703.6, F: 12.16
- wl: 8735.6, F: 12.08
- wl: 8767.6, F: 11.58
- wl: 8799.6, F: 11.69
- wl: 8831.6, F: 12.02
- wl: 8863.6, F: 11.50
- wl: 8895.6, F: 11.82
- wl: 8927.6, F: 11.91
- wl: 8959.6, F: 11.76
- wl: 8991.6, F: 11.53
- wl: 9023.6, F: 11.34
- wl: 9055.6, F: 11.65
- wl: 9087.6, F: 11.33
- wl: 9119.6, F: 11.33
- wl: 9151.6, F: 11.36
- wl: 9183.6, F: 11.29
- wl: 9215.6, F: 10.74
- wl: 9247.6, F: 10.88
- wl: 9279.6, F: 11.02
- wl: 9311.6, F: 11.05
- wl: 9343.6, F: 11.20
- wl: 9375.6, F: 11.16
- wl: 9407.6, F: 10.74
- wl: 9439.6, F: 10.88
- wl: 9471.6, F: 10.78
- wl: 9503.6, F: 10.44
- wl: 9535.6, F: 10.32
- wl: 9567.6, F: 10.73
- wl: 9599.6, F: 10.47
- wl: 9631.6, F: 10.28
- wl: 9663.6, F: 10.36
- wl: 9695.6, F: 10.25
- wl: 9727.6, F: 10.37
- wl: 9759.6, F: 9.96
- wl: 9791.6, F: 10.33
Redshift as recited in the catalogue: 0.00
